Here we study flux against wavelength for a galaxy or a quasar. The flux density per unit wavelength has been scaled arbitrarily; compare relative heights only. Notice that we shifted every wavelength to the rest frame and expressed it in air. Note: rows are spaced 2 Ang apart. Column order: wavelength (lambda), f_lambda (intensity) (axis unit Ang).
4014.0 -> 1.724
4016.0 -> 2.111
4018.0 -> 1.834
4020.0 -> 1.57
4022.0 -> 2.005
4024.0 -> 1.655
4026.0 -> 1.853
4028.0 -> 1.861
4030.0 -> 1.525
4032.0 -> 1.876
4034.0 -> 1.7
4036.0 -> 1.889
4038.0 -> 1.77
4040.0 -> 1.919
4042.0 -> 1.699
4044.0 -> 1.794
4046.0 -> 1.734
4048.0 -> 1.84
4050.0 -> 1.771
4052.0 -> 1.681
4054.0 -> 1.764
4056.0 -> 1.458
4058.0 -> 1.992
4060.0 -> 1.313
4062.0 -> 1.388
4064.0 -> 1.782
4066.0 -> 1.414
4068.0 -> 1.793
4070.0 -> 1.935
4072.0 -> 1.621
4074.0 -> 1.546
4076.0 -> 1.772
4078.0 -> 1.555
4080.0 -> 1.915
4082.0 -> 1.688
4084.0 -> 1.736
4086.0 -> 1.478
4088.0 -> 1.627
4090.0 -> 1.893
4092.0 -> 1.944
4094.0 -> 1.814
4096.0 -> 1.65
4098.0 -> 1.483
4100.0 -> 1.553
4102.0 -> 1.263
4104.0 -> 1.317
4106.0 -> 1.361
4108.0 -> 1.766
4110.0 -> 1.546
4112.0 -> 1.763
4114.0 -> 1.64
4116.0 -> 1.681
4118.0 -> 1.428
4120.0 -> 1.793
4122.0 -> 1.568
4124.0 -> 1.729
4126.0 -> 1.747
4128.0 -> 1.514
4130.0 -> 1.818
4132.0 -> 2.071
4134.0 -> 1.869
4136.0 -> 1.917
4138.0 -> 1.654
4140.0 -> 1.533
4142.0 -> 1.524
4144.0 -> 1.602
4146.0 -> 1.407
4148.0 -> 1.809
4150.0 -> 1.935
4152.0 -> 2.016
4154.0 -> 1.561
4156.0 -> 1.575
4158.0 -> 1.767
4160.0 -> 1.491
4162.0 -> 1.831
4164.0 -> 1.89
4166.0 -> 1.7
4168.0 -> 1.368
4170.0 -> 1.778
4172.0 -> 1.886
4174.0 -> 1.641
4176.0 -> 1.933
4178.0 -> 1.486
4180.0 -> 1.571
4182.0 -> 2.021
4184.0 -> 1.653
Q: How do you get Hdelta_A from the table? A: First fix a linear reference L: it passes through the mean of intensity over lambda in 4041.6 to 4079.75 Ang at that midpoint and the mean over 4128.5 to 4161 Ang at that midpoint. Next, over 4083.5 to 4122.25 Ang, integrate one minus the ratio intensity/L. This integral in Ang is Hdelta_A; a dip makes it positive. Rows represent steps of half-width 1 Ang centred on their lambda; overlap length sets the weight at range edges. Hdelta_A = 1.94 Ang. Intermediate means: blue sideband 1.68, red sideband 1.72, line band 1.61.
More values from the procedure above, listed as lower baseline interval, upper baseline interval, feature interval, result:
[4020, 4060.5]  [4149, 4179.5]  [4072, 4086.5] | 0.6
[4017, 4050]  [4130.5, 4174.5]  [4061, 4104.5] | 2.7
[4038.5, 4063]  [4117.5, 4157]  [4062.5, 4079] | 0.3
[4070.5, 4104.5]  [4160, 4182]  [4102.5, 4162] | 0.5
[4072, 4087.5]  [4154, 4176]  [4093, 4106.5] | 1.4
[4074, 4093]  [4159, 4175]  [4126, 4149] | 0.1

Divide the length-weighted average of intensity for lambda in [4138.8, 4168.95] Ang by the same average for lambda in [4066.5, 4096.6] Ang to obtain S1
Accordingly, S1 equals 0.97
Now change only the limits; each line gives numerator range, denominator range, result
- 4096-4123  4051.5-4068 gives 0.97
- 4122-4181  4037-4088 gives 1.01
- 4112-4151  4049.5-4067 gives 1.05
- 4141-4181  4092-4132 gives 1.04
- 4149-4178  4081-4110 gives 1.08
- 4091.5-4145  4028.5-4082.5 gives 0.96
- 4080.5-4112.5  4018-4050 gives 0.91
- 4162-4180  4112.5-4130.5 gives 1.03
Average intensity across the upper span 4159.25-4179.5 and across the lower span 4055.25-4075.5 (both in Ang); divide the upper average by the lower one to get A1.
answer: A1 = 1.04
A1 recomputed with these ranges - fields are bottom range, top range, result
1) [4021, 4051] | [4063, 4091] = 0.95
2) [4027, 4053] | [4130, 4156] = 0.98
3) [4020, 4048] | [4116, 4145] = 0.95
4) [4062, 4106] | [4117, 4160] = 1.04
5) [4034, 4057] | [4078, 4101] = 0.97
